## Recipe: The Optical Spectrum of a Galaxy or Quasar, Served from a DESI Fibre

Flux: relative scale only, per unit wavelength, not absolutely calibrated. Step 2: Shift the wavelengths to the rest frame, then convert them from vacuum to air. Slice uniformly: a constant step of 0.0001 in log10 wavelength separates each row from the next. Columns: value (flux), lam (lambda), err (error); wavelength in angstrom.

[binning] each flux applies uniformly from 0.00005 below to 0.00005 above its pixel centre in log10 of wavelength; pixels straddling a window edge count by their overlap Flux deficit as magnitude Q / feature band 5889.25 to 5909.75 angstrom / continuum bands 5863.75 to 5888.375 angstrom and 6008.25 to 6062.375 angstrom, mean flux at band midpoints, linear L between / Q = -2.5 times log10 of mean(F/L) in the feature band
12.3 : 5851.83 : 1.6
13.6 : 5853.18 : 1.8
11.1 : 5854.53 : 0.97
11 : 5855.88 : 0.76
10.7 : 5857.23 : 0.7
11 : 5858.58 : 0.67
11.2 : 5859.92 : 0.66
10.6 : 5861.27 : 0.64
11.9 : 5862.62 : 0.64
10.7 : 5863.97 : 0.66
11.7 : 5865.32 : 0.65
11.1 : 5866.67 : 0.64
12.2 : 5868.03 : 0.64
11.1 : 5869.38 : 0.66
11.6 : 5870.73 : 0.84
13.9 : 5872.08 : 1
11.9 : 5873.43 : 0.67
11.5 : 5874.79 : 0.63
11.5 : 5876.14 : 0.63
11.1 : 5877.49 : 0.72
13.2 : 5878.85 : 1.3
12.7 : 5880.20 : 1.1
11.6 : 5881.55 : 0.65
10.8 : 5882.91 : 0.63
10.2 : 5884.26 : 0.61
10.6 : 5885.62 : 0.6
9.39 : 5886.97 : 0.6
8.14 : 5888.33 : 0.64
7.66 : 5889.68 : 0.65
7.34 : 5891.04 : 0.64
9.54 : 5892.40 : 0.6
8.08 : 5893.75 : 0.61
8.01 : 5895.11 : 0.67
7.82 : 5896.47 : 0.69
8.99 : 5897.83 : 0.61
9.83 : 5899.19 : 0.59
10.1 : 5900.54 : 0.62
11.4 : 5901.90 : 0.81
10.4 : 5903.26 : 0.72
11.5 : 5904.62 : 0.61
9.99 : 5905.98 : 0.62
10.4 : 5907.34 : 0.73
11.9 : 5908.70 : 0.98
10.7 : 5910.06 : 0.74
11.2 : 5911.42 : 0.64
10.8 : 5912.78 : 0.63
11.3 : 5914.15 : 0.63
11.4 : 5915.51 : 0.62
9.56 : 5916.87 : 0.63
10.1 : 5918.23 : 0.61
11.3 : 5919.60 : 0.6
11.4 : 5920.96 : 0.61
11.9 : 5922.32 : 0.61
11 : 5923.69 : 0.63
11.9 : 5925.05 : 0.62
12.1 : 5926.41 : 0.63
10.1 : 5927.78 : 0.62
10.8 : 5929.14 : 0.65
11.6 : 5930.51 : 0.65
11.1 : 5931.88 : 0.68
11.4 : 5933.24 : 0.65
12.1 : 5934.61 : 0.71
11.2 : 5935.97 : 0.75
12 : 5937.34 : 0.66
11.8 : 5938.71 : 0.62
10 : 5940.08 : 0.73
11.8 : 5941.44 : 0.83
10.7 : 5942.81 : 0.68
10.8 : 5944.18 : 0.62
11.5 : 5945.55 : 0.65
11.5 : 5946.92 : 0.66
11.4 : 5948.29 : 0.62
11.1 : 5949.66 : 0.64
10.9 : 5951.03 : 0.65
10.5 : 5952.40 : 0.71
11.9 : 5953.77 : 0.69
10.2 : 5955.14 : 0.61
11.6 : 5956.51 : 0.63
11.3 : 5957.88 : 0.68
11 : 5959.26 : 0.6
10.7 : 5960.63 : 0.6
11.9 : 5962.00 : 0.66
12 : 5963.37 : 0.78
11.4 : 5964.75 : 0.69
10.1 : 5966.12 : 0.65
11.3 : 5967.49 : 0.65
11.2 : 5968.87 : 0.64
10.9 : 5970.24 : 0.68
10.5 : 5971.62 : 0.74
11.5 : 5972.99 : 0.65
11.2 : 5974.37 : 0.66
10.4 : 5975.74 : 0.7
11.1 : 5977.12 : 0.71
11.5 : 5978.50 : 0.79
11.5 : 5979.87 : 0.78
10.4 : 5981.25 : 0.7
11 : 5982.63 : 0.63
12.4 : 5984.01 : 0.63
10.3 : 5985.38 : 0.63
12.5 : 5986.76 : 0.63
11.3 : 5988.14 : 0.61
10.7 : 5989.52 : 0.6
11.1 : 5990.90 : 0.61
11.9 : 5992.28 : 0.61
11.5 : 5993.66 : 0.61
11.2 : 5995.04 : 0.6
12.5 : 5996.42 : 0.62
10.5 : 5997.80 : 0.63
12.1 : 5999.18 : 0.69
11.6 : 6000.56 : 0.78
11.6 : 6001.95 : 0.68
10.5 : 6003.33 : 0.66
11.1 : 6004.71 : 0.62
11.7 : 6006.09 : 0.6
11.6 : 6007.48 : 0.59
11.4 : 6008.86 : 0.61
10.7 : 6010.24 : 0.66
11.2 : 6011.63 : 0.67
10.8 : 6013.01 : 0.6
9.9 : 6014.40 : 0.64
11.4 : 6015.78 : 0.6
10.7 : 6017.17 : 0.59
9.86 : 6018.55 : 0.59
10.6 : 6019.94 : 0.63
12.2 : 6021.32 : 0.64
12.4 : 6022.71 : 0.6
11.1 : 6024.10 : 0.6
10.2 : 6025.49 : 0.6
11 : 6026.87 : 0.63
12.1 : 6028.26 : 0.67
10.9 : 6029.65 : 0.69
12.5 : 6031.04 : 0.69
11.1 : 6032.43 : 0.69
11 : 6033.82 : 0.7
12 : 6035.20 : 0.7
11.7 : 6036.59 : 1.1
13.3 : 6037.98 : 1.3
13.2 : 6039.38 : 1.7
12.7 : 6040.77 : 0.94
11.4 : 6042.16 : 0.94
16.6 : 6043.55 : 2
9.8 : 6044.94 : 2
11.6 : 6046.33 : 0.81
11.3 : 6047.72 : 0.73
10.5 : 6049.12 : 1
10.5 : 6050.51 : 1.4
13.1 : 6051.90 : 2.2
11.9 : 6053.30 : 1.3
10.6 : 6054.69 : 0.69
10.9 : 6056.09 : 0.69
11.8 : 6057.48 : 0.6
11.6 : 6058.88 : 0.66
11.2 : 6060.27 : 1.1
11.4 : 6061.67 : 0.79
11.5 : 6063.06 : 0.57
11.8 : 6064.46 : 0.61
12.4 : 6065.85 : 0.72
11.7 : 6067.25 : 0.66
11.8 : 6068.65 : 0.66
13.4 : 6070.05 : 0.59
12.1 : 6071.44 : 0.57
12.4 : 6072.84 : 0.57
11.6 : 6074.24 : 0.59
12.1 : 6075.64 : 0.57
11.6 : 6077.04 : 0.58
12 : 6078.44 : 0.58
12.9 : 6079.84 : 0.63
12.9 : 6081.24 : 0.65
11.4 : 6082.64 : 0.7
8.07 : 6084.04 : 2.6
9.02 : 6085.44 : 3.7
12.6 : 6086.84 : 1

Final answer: 0.19 mag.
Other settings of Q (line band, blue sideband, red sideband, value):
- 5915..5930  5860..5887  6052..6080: 0.05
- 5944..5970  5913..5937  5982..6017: 0.01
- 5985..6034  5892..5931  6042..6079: 0.01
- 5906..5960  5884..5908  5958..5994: -0.09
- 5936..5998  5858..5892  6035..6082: 0.02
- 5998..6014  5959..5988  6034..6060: 0.02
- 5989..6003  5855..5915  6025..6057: 0.00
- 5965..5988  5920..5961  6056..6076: 0.03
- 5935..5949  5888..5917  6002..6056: -0.09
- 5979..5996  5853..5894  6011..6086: 0.00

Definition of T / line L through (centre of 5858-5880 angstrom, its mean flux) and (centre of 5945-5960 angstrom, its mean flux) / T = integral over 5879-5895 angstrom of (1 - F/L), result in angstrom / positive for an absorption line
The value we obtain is 2.6 angstrom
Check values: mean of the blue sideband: 11.7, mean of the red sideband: 11.2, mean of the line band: 9.7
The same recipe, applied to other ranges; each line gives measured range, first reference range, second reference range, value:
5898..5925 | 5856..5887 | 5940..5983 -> 1.1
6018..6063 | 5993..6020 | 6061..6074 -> 0.0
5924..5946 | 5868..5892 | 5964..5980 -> -0.7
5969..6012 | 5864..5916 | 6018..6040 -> 0.1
